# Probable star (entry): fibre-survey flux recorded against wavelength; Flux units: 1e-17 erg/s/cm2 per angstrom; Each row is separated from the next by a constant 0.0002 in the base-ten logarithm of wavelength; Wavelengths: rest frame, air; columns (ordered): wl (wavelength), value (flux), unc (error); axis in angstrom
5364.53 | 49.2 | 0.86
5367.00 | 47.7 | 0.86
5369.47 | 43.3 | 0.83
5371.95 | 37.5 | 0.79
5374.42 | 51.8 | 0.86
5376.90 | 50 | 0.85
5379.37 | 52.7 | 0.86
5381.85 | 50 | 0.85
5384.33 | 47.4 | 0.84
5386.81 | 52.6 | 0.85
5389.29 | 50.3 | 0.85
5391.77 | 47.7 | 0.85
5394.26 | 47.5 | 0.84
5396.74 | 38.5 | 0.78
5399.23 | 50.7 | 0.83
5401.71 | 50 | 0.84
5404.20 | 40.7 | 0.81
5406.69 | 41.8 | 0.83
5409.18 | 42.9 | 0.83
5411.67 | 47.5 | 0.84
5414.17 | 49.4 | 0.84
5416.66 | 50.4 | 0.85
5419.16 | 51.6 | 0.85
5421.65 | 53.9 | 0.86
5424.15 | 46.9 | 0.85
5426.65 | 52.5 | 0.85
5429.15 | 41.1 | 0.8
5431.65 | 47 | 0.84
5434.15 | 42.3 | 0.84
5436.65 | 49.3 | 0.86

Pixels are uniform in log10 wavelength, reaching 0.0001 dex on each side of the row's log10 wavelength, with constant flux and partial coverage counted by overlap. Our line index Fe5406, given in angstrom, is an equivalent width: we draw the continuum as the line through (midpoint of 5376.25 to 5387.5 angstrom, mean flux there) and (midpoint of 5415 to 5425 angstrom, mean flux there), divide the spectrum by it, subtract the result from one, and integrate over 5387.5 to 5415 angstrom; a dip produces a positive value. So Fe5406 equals 2.4 angstrom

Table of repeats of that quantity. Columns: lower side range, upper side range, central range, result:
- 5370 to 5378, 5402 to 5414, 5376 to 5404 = -2.04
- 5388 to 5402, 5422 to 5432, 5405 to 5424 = -0.22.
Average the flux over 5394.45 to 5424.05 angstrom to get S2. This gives 47.1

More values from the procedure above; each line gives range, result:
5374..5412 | 47.5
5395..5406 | 45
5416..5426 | 50.8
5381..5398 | 47.7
